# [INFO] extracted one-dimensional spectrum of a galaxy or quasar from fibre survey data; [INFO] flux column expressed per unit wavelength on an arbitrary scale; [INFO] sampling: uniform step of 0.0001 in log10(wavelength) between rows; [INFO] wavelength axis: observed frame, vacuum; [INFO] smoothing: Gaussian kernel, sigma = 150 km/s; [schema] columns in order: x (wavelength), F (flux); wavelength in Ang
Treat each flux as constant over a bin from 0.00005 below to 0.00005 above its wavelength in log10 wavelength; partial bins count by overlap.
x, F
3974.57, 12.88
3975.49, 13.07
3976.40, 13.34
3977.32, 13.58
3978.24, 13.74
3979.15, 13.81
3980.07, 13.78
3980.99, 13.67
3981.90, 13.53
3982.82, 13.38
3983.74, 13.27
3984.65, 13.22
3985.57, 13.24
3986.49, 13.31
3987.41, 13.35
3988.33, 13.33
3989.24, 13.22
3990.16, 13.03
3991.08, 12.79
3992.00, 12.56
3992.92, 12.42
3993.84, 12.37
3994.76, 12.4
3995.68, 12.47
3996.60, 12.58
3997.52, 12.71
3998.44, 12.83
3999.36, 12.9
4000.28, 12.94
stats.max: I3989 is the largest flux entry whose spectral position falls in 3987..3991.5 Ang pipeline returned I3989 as 13.35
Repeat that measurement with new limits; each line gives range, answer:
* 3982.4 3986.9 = 13.38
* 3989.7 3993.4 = 13.03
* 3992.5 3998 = 12.71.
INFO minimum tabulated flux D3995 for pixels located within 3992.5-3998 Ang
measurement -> 12.37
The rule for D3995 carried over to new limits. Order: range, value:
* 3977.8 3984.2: 13.27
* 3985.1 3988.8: 13.24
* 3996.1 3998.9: 12.58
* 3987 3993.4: 12.42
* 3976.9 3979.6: 13.58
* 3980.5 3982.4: 13.53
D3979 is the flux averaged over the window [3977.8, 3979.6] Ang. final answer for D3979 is 13.8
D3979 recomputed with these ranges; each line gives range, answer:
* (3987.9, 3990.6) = 13.2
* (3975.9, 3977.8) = 13.4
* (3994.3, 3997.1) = 12.5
